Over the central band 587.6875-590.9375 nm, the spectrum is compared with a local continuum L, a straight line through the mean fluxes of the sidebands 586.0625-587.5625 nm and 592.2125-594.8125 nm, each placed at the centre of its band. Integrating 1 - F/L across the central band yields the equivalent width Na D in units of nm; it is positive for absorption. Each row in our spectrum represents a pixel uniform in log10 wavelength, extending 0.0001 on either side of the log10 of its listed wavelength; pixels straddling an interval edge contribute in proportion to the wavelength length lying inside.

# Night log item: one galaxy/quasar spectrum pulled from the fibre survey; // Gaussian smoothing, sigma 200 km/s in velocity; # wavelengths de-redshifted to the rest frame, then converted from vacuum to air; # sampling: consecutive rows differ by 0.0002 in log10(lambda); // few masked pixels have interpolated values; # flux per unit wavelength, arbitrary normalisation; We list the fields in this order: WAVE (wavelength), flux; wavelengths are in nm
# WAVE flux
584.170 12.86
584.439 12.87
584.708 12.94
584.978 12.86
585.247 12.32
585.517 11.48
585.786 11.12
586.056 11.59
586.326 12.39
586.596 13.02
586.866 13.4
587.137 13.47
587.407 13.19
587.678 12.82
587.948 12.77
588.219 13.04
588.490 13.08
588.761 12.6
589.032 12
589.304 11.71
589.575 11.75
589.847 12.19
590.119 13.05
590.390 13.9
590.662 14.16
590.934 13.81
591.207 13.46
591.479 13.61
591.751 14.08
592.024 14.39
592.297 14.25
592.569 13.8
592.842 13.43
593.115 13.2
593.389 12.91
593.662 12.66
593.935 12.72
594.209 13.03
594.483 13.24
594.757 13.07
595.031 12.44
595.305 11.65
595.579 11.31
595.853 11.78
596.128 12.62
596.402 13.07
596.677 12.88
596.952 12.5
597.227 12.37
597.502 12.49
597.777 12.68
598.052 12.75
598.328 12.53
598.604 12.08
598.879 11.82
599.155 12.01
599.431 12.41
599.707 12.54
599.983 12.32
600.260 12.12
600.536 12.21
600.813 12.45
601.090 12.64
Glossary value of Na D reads 0.06 nm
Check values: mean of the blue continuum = 13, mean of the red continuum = 13.2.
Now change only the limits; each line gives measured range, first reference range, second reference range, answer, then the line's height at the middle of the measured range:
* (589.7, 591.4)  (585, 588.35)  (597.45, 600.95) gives -0.13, 12.5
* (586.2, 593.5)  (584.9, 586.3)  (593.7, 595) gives -0.46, 12.4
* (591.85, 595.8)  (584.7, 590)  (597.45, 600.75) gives -0.19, 12.4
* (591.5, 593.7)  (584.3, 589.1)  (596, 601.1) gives -0.19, 12.5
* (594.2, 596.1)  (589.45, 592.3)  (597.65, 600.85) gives 0.08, 12.9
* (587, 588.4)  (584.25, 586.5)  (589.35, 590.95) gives -0.05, 12.6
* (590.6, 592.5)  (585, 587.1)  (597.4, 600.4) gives -0.25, 12.3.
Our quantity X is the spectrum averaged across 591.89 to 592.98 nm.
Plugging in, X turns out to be 14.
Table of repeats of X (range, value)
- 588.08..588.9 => 12.9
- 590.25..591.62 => 13.8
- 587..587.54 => 13.3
